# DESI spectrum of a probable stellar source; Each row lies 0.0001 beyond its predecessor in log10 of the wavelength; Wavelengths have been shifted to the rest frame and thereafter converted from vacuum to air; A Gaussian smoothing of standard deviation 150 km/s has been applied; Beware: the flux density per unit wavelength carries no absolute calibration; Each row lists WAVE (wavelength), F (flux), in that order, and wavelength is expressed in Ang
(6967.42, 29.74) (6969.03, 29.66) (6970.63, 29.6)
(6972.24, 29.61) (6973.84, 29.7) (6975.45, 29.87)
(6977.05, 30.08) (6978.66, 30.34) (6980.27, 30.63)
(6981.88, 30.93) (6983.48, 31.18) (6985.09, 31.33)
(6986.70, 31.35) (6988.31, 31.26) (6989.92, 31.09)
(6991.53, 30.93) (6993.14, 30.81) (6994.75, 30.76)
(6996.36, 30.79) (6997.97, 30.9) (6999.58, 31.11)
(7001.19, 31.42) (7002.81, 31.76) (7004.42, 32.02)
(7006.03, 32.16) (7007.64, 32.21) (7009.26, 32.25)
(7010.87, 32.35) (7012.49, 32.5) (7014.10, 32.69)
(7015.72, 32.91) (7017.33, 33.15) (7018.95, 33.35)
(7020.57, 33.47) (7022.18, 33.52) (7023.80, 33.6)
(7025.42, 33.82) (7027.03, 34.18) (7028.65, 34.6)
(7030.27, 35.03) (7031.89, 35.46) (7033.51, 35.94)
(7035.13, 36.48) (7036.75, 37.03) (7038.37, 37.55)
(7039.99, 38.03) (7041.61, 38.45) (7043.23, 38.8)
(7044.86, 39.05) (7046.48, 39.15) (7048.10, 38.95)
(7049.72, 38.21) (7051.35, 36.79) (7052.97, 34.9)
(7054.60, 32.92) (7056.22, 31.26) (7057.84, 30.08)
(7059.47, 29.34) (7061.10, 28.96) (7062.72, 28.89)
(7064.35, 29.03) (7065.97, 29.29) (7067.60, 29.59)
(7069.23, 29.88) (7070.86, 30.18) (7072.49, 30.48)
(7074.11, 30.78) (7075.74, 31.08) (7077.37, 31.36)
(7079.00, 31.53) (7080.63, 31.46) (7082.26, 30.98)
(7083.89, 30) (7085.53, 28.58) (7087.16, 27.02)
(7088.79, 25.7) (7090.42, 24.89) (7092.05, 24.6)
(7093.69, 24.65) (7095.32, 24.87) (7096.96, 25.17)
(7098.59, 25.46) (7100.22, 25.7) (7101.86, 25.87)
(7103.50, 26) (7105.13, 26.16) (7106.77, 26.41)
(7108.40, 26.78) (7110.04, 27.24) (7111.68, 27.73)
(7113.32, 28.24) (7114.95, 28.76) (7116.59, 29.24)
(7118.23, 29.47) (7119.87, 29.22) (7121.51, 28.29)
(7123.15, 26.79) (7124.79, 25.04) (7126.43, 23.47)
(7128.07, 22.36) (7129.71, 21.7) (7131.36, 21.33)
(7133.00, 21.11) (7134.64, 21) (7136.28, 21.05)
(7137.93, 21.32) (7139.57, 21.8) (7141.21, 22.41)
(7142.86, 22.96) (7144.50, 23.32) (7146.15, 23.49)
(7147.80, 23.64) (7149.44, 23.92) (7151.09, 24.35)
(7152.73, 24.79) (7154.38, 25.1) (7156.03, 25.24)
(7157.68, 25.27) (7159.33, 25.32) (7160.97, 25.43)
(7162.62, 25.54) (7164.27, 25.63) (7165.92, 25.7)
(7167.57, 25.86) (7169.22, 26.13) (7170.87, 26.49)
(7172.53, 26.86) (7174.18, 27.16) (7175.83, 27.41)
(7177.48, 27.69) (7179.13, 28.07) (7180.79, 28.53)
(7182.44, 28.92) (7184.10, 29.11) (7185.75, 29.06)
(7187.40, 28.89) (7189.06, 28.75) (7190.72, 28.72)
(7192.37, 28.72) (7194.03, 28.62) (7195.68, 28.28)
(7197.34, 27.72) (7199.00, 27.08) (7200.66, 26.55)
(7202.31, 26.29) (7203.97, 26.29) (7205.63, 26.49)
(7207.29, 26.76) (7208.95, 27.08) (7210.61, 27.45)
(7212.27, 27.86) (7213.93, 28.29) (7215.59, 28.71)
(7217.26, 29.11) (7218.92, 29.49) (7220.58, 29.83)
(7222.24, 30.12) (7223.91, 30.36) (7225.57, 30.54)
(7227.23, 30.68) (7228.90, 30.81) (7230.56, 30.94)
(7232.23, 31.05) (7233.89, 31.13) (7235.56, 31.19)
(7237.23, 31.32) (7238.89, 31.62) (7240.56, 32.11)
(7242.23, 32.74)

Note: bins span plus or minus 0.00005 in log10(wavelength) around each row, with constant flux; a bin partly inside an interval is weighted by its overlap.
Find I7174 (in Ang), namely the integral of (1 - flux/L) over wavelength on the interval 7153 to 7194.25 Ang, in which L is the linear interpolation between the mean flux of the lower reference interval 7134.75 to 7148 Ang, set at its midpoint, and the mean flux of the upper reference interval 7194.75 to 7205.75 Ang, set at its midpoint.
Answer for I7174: -3.57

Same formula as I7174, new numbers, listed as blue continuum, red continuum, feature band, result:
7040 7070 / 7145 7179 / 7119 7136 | 2.57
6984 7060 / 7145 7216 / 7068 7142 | 8.93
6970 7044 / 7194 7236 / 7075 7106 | 3.75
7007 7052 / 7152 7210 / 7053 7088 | 3.02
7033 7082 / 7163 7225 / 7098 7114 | 2.49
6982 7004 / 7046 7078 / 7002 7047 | -4.47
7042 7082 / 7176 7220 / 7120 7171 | 9.72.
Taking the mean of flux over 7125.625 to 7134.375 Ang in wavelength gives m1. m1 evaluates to 21.9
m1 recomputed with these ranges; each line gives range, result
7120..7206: 25.6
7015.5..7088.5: 33.2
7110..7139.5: 25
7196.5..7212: 26.9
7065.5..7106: 28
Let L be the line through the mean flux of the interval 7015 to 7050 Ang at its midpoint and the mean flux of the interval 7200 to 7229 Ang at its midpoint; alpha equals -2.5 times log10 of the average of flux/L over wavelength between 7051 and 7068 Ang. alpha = 0.13 mag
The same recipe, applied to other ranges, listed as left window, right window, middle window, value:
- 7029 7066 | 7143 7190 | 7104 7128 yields 0.10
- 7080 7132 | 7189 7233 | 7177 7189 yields -0.02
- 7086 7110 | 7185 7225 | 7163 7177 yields 0.04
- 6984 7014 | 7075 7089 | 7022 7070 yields -0.12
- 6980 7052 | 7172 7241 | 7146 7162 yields 0.22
